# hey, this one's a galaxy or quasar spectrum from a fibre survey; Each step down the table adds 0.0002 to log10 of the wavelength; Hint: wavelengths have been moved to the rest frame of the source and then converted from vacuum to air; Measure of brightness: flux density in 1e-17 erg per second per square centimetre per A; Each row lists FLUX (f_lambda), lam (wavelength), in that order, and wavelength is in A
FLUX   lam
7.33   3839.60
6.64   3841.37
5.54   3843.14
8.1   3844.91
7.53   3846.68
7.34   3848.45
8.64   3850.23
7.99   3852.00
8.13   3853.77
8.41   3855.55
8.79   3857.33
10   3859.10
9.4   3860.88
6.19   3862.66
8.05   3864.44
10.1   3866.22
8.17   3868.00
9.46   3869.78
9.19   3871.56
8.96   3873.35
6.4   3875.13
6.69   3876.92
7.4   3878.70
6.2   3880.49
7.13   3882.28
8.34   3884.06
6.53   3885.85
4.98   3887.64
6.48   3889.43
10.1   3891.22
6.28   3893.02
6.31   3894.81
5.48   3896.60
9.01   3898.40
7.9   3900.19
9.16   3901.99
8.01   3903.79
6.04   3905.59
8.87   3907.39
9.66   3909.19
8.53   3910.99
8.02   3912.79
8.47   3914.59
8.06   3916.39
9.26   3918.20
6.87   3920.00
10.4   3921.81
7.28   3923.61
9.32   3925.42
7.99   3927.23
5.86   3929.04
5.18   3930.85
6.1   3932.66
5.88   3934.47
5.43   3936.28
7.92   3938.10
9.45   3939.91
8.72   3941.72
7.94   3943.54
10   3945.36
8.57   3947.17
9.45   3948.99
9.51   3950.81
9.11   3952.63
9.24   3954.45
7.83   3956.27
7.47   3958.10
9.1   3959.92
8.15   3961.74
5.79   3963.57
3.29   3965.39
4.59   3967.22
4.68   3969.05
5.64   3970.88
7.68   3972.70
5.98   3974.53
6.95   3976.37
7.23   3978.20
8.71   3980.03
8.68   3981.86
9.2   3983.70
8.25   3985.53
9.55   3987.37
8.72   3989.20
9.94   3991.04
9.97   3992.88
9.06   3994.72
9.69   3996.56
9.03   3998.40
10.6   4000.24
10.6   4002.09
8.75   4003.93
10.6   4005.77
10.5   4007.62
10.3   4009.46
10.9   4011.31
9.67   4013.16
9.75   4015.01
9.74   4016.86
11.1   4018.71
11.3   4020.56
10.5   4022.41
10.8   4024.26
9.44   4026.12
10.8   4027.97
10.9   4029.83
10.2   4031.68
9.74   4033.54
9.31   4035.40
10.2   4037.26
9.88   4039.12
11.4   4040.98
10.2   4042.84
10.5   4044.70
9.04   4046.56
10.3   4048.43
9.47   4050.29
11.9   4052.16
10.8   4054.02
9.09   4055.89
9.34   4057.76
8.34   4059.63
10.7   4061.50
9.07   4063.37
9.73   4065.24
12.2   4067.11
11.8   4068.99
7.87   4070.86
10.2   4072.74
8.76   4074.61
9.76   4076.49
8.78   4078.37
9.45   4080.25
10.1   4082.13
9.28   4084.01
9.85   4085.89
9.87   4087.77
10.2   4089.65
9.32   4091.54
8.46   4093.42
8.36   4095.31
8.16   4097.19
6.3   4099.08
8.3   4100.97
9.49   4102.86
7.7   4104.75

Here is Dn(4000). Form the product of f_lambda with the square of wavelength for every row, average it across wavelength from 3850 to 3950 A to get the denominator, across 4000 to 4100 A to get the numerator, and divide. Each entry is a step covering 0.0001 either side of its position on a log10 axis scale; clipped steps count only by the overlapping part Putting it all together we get 1.35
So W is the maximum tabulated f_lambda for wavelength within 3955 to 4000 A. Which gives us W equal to 9.97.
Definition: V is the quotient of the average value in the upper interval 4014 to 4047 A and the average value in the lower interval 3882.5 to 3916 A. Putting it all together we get 1.34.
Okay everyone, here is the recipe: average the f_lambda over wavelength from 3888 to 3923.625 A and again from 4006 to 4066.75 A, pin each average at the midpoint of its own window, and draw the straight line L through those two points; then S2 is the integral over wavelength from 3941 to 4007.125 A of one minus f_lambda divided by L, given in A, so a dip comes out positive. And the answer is 6.1 A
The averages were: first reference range 7.98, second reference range 10.2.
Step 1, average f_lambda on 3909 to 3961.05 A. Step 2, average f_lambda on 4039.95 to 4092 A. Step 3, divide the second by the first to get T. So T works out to 1.2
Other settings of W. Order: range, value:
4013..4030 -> 11.3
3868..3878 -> 9.46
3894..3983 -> 10.4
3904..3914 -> 9.66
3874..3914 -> 10.1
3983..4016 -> 10.9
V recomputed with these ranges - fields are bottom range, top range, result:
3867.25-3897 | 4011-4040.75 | 1.40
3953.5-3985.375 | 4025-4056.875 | 1.43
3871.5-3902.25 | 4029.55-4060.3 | 1.38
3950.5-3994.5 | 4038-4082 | 1.29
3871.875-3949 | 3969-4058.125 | 1.25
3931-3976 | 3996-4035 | 1.39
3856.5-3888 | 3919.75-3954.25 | 1.01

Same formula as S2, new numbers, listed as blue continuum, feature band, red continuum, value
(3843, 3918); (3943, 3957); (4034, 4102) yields -0.8 A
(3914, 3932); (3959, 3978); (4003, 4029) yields 5.9 A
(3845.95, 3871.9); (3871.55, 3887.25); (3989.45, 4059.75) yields 2.6 A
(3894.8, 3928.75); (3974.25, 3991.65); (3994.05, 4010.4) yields 2.1 A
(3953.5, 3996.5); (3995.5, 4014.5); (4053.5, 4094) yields -4.0 A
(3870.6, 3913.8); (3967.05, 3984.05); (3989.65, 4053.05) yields 4.2 A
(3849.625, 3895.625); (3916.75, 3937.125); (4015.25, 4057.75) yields 3.3 A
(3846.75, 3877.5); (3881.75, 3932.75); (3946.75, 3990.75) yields 2.4 A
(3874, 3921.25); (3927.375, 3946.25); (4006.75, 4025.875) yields 2.8 A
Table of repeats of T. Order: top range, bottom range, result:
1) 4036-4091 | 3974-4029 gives 1.04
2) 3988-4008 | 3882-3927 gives 1.24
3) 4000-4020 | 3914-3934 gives 1.34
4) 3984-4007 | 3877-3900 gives 1.36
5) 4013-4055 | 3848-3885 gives 1.27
